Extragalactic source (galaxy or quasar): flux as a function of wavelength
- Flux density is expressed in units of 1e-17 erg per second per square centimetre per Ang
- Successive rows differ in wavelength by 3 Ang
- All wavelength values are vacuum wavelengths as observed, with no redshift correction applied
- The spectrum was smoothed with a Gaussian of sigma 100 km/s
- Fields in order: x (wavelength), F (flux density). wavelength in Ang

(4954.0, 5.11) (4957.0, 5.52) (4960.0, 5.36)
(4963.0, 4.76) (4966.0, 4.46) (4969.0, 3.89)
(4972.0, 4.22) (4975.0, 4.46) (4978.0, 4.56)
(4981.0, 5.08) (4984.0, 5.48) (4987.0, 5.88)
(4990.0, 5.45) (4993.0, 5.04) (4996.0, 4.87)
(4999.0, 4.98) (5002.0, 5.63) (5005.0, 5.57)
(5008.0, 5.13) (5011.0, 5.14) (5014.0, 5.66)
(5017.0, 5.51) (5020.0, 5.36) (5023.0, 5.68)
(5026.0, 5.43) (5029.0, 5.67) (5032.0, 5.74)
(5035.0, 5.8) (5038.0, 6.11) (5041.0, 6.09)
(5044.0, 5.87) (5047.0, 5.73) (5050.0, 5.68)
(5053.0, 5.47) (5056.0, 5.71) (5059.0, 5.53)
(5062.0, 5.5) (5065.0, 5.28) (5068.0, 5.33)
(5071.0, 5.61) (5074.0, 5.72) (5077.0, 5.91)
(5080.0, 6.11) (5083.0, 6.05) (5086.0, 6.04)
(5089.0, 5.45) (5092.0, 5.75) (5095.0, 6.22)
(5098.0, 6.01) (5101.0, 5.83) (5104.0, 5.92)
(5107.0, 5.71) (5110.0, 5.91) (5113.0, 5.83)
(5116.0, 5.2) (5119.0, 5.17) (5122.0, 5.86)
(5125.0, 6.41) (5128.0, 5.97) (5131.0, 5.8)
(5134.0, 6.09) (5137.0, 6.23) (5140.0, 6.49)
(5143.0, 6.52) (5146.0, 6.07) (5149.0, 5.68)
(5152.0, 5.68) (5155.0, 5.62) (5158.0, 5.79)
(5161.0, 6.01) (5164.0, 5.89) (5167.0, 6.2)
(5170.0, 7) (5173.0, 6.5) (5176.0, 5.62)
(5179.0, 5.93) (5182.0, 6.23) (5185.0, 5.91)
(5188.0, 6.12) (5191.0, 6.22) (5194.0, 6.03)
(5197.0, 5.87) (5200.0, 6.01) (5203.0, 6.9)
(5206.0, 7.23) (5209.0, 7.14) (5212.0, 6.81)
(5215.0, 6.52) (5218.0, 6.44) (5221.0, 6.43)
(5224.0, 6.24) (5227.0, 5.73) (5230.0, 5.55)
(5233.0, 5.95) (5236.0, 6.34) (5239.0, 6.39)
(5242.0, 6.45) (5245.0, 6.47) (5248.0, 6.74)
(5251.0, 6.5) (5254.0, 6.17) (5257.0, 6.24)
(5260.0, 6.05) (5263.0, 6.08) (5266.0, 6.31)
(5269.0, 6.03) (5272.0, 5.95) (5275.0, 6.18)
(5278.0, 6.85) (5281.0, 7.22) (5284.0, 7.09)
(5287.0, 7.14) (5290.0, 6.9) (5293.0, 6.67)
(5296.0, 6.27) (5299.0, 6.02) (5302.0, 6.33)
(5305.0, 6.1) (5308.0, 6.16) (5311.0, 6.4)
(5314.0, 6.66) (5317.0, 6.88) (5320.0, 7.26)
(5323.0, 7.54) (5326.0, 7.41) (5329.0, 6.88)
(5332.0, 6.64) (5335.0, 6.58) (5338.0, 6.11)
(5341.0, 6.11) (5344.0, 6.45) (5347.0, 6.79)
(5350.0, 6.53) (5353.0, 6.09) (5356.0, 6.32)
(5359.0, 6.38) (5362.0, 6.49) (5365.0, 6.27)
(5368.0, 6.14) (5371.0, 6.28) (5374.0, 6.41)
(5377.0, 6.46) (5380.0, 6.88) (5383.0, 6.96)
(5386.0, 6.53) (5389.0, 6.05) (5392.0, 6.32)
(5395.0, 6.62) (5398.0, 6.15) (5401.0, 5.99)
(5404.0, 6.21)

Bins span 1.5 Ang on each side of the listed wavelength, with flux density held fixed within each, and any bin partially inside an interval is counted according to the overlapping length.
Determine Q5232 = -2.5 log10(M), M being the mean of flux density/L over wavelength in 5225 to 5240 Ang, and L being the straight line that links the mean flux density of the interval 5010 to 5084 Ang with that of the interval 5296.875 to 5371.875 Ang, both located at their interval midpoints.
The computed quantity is 0.04 mag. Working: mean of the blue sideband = 5.67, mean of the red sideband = 6.51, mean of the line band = 5.99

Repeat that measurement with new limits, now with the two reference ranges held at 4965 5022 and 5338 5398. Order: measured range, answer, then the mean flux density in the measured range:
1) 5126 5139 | -0.090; 6.06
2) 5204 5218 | -0.174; 6.87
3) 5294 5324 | -0.059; 6.55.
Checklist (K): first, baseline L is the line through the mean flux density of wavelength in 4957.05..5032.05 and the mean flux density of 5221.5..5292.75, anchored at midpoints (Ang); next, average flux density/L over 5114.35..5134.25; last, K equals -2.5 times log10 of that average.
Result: 0.00 mag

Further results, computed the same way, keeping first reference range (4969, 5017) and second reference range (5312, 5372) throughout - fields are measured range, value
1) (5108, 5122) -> 0.01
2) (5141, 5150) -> -0.07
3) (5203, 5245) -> -0.06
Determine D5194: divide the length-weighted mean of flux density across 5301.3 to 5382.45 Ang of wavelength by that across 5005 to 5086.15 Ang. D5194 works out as 1.2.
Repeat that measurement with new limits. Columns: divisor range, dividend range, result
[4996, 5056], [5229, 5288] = 1.15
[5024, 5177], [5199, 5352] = 1.11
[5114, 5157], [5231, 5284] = 1.08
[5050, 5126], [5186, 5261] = 1.11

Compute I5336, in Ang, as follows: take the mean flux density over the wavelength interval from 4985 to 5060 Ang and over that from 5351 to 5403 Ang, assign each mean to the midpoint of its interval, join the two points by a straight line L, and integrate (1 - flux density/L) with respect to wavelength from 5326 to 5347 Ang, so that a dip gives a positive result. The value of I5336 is -0.9 Ang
